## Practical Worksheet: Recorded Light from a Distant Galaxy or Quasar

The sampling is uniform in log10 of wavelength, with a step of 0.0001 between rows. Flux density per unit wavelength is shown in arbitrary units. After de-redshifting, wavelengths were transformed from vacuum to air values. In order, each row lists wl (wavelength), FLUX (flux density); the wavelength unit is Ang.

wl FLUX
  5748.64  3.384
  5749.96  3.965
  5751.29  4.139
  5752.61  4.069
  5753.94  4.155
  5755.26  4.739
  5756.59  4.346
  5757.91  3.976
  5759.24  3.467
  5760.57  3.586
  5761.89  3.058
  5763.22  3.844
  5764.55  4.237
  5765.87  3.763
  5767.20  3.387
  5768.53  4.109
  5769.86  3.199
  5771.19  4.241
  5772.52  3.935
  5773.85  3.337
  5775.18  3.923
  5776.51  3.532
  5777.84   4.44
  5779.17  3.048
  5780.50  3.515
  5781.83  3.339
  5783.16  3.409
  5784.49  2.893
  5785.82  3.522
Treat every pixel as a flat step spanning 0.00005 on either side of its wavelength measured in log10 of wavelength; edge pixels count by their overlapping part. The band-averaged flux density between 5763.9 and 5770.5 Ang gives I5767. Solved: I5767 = 3.74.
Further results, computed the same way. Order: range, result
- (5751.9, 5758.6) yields 4.25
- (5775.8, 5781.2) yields 3.64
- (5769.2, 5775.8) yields 3.72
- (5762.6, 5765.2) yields 4.04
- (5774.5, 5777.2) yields 3.73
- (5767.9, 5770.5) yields 3.65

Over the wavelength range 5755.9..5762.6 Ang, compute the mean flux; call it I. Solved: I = 3.69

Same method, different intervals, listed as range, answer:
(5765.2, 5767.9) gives 3.59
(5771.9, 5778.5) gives 3.83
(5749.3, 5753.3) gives 4.05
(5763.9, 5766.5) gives 4.01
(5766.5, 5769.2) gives 3.74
